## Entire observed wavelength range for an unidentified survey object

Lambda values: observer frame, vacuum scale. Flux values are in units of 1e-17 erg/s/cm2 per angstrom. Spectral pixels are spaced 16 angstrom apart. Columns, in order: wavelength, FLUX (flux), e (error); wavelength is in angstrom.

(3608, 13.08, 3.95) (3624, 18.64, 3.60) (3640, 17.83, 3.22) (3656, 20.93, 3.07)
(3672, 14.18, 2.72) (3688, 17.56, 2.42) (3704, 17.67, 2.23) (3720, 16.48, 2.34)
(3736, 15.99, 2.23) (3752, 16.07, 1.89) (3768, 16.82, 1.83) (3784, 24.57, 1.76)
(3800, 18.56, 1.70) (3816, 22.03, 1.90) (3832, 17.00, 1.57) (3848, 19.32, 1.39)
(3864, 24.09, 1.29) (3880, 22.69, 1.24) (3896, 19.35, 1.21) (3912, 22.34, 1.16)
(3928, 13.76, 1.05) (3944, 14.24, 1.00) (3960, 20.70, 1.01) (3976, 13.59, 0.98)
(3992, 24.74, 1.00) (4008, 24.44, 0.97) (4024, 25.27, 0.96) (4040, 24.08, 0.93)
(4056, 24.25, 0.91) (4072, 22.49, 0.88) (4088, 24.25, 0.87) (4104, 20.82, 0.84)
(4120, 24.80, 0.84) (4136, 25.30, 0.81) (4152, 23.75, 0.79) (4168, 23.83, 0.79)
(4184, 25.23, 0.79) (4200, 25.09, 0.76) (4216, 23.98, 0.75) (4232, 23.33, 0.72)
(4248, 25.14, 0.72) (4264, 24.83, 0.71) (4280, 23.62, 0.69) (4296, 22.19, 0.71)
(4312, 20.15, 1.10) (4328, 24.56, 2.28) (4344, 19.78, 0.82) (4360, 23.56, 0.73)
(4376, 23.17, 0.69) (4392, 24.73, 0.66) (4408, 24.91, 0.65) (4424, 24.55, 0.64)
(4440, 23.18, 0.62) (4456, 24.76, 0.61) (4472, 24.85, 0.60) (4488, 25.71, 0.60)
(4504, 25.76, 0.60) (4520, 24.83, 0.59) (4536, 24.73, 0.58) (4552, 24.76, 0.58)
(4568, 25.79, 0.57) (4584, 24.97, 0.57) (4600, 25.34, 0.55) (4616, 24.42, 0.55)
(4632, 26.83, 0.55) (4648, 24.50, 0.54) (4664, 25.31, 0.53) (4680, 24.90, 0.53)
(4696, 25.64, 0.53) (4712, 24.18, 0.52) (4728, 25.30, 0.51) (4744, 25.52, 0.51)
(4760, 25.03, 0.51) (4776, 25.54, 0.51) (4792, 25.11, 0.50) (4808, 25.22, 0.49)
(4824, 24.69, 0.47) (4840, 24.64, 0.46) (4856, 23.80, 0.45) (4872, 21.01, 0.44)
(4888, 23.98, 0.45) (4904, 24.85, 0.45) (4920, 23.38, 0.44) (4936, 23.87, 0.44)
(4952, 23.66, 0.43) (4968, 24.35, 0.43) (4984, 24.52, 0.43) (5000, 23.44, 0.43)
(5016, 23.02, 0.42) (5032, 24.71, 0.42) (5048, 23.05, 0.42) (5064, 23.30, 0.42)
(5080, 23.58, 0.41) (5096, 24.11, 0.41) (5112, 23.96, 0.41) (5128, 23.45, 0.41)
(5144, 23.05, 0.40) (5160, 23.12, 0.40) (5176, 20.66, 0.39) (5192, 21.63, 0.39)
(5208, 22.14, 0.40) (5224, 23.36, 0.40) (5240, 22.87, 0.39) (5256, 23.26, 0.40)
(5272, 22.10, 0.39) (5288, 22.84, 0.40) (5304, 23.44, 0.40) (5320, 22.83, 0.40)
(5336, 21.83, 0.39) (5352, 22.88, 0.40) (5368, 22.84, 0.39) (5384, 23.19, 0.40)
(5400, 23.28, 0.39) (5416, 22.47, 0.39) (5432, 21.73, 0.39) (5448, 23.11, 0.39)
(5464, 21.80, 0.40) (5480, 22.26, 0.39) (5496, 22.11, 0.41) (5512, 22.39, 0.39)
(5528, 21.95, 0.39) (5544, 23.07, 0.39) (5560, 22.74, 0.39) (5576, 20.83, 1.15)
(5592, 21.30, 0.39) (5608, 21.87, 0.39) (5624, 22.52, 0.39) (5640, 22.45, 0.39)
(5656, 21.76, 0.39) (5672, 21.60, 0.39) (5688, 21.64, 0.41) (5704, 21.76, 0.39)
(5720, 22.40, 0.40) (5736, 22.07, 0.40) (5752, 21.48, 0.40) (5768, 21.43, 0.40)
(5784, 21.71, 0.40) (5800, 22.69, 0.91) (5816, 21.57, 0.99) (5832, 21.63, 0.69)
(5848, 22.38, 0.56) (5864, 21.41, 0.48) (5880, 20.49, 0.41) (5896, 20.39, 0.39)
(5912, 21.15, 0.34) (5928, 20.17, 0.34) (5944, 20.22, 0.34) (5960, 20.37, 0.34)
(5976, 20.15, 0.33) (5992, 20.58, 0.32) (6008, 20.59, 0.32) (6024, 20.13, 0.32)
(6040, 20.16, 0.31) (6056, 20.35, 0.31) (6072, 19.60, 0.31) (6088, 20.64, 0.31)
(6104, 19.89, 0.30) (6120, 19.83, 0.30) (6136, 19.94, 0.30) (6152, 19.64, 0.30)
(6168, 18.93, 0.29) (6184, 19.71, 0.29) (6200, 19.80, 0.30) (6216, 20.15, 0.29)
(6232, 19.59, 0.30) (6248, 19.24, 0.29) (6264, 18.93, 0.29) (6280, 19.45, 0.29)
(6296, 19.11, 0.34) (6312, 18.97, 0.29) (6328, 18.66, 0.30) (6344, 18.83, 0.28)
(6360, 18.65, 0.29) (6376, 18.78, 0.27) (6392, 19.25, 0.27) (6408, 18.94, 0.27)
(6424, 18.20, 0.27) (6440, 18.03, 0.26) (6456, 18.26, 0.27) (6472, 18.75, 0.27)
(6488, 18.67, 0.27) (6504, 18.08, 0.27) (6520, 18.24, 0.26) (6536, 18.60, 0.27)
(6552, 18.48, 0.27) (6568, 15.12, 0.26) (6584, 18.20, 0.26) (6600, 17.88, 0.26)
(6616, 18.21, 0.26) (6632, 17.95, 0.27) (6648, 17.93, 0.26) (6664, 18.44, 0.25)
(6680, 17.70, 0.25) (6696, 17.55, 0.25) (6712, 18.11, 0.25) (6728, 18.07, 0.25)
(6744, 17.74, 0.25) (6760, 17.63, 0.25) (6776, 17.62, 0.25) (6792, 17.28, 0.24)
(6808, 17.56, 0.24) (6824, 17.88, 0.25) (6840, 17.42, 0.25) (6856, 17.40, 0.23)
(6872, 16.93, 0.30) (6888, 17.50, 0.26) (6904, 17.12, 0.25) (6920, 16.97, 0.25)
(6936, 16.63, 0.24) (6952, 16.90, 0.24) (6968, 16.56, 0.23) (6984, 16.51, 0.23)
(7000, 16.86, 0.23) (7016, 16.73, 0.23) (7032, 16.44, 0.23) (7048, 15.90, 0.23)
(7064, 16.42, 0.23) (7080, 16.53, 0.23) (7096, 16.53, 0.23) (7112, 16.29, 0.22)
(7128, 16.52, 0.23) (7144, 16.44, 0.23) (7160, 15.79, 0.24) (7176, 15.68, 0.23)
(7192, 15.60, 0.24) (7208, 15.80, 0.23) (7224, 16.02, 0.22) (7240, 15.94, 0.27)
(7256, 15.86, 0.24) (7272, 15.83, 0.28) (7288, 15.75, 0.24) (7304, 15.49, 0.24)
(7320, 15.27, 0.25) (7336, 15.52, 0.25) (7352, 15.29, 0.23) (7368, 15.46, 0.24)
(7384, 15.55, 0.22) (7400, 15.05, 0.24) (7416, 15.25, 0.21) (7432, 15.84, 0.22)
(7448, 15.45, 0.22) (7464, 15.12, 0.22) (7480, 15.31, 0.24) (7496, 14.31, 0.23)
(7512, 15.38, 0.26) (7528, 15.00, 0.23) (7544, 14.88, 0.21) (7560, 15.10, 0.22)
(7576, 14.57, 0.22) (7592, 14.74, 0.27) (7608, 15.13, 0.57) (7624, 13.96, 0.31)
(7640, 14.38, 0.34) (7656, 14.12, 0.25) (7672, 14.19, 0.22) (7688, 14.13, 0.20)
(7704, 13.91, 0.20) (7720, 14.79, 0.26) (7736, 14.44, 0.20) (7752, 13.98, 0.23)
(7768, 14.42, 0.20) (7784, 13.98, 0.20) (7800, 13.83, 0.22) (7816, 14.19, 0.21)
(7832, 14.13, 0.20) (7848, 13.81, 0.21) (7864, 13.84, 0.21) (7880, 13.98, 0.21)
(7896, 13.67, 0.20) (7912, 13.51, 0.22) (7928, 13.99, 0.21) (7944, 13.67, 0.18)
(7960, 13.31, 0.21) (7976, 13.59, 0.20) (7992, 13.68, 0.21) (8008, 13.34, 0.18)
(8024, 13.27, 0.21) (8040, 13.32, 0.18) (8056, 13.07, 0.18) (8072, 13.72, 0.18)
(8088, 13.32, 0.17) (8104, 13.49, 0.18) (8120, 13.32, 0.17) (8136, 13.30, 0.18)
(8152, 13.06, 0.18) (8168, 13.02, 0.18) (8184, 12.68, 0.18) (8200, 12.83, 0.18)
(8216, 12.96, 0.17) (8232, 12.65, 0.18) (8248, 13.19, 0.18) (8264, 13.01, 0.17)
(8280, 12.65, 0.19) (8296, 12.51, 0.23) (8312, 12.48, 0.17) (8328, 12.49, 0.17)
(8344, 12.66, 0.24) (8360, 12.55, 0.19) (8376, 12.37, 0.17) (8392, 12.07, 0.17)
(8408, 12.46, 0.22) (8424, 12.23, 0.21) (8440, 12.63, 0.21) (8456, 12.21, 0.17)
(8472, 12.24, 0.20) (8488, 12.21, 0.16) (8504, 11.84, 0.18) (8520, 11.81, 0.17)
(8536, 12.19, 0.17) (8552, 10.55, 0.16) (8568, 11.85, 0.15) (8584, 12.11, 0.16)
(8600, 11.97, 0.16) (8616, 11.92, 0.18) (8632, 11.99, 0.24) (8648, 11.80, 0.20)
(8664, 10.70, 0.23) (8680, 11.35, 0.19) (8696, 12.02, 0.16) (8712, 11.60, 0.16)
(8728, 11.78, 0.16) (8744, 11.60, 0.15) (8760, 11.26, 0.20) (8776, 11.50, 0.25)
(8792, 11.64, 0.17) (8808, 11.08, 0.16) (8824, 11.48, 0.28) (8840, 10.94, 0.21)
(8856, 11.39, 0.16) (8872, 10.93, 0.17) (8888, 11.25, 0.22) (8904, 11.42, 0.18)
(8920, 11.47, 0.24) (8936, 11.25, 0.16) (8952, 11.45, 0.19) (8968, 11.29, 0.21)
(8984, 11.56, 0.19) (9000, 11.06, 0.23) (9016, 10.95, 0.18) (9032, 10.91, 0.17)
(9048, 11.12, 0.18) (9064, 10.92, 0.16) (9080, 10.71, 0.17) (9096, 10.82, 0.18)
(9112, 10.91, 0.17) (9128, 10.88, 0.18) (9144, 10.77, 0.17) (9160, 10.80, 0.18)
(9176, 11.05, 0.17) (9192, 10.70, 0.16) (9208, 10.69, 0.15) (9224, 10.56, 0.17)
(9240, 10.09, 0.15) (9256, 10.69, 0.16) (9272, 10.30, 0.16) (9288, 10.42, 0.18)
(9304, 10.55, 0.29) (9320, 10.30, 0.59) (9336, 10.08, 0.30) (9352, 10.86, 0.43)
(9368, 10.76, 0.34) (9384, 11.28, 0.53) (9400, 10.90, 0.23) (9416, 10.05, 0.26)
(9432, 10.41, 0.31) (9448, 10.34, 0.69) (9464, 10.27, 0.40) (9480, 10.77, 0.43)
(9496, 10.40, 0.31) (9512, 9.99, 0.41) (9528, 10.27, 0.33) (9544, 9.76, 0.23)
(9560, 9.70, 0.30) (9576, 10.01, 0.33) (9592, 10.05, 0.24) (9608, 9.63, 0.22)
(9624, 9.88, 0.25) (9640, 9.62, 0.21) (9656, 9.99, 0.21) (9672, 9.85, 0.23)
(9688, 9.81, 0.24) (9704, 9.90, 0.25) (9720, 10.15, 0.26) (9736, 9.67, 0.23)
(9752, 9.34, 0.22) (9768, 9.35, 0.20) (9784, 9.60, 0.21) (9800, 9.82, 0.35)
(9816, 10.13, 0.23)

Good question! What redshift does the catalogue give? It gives 0.001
